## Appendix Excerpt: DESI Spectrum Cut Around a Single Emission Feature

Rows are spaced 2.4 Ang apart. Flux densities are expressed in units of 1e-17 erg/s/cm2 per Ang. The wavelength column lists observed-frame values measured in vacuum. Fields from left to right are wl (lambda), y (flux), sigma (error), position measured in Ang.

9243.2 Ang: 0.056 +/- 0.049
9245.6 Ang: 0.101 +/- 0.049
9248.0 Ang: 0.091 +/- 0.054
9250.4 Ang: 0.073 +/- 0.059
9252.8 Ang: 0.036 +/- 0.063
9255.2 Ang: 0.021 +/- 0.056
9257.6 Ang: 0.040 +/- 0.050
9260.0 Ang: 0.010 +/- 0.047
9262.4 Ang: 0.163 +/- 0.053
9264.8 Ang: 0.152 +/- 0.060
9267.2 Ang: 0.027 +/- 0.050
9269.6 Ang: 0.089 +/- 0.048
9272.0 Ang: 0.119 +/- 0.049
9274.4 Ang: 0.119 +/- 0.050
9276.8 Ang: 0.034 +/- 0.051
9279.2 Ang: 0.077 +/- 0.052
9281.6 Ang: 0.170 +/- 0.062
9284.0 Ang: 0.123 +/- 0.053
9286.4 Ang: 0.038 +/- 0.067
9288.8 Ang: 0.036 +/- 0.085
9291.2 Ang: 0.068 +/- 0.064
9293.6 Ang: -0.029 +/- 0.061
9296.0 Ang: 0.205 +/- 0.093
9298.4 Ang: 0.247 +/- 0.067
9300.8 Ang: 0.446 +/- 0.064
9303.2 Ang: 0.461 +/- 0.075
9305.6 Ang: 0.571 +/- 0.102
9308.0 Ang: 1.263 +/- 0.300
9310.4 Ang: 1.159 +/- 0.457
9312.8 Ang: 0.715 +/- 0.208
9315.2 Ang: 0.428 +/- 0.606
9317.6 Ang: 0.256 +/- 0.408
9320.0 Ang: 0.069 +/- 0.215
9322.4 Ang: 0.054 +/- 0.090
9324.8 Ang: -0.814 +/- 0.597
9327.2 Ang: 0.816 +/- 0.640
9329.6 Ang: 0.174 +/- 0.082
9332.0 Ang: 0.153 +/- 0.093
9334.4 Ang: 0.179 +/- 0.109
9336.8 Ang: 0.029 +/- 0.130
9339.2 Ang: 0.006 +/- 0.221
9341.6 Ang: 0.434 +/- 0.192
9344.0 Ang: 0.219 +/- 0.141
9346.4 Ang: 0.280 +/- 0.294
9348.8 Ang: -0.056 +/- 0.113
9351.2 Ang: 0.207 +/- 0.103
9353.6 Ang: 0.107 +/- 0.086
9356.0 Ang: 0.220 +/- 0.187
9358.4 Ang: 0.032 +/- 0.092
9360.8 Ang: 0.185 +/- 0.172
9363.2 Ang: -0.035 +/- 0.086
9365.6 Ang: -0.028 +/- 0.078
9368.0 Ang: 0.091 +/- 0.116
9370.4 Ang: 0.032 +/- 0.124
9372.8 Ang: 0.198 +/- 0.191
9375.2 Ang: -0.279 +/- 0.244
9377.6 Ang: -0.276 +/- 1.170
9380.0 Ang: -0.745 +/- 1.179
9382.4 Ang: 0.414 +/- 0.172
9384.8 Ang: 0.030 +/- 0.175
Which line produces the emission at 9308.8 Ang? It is [O II]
